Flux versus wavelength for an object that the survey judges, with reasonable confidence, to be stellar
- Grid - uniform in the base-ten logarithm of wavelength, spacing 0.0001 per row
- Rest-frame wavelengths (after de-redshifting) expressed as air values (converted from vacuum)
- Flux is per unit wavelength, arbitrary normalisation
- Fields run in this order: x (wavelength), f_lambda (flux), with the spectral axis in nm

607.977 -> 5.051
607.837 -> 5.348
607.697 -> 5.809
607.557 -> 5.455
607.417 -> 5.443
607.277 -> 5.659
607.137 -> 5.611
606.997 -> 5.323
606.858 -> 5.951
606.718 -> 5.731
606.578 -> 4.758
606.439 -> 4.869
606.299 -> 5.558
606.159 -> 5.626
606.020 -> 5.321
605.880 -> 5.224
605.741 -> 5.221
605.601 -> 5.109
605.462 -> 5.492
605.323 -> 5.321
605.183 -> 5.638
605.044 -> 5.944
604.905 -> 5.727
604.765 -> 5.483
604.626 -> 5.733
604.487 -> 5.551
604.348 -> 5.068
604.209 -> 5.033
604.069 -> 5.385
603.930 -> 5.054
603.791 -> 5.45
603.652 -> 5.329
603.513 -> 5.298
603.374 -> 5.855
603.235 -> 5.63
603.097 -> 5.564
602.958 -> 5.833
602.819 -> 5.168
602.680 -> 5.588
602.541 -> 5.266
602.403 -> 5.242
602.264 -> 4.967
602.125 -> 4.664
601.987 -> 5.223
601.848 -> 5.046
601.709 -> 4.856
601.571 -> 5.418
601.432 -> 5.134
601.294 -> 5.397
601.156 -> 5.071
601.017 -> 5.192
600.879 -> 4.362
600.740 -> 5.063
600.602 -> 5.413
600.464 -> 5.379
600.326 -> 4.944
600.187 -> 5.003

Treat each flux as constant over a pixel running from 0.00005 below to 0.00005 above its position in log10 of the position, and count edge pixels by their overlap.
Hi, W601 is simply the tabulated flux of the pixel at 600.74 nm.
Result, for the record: 5.063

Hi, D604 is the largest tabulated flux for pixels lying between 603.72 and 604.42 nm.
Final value 5.45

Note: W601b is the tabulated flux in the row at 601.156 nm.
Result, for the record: 5.071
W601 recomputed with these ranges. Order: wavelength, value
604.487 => 5.551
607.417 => 5.443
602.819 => 5.168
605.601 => 5.109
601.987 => 5.223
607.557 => 5.455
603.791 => 5.45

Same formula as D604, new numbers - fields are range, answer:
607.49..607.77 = 5.809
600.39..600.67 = 5.413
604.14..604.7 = 5.733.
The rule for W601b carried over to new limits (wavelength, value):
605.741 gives 5.221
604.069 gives 5.385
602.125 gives 4.664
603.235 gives 5.63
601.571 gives 5.418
